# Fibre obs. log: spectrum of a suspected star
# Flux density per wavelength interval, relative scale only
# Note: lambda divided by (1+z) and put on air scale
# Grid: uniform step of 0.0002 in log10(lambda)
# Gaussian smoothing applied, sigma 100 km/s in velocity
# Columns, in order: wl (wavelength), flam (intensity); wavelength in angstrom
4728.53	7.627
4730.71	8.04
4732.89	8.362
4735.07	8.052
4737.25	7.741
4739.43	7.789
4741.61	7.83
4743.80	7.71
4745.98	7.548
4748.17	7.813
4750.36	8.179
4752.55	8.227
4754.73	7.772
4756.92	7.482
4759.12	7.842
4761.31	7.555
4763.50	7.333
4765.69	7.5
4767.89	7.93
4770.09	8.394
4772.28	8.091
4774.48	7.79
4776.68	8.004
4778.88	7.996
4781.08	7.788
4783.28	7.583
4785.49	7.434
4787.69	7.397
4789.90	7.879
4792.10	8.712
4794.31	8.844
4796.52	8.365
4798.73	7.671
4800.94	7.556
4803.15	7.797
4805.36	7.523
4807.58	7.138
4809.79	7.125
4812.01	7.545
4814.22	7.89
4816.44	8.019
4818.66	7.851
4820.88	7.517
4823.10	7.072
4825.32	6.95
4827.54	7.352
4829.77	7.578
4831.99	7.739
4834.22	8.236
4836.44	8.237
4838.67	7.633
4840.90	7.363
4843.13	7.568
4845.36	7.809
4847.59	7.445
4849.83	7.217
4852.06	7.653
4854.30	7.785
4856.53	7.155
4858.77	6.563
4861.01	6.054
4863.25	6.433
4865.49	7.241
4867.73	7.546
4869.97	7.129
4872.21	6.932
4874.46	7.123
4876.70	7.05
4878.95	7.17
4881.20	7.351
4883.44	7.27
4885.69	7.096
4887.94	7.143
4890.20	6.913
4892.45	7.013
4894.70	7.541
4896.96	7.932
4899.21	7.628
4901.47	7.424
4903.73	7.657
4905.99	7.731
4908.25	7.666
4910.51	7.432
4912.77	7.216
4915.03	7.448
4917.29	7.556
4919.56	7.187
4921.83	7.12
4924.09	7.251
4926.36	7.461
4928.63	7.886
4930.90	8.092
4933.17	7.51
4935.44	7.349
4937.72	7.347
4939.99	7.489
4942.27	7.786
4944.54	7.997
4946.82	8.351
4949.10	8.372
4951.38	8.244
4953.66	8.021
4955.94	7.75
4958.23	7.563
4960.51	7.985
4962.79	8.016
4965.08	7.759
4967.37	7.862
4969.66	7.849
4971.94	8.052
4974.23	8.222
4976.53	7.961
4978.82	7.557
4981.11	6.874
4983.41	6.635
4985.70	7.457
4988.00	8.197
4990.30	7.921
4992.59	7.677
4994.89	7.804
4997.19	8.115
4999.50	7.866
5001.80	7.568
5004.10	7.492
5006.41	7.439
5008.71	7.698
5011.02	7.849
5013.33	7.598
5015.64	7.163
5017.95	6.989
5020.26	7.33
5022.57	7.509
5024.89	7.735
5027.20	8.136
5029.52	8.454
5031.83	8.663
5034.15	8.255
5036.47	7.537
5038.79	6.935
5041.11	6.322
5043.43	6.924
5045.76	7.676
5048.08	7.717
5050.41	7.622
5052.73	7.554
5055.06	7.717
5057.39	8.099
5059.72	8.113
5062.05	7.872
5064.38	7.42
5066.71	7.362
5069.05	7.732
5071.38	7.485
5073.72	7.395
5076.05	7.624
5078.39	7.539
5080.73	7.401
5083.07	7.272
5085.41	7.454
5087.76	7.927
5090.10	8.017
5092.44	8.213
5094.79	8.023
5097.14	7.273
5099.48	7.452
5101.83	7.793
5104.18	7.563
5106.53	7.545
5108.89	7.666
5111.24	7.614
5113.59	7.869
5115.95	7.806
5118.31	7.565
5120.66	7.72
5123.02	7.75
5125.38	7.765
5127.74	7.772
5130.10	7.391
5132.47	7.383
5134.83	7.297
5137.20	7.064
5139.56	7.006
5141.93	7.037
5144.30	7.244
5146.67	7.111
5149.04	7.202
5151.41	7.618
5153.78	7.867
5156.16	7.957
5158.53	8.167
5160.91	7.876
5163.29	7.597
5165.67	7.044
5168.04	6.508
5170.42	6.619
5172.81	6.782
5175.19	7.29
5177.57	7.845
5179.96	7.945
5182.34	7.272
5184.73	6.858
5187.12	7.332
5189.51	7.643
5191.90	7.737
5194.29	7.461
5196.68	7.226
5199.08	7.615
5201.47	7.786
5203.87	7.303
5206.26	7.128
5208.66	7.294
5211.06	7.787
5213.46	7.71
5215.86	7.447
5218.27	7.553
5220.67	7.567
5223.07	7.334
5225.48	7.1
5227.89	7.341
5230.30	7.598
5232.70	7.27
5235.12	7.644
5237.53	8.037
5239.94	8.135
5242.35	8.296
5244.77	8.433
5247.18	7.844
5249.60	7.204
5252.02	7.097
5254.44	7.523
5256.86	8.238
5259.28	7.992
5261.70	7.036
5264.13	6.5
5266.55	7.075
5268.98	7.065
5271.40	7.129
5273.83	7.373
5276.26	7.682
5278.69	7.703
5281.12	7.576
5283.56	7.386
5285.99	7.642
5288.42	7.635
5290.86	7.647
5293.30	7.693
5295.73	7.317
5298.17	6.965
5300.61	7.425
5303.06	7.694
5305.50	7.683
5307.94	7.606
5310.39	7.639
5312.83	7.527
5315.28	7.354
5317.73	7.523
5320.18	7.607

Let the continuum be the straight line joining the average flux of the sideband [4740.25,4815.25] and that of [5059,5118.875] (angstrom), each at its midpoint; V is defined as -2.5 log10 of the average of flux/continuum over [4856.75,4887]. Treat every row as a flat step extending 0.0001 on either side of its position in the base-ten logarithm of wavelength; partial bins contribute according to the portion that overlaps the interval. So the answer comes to 0.11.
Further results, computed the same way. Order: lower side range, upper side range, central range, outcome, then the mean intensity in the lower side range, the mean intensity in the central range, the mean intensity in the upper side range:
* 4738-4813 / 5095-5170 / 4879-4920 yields 0.04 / 7.8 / 7.4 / 7.5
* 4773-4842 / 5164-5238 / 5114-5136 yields -0.02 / 7.73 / 7.61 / 7.39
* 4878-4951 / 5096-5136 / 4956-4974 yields -0.05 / 7.52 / 7.88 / 7.6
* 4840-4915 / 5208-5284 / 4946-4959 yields -0.10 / 7.28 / 8.05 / 7.53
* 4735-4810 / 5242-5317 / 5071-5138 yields 0.00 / 7.82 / 7.61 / 7.51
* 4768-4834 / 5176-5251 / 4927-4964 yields -0.02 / 7.75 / 7.85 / 7.57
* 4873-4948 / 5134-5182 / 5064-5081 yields -0.02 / 7.46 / 7.5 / 7.35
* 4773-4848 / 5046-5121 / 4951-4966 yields -0.03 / 7.72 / 7.89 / 7.67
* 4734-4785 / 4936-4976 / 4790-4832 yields 0.02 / 7.82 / 7.7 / 7.91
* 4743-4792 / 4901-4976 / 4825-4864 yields 0.05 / 7.8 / 7.39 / 7.72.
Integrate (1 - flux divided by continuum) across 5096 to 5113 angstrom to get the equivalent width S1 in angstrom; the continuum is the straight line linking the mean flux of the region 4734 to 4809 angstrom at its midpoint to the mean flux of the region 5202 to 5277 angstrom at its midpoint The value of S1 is 0.1 angstrom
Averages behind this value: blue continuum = 7.83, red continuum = 7.51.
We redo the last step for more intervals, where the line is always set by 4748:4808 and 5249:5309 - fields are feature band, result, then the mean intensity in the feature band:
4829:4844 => 0.1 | 7.77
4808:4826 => 0.7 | 7.5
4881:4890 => 0.7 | 7.17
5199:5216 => 0.0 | 7.51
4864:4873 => 0.7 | 7.2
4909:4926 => 0.9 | 7.33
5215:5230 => 0.2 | 7.4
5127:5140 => 0.4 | 7.32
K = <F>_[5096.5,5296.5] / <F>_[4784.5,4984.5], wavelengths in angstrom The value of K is 0.99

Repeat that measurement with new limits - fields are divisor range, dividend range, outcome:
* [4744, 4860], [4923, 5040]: 1.01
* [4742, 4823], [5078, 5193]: 0.96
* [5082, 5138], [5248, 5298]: 0.97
